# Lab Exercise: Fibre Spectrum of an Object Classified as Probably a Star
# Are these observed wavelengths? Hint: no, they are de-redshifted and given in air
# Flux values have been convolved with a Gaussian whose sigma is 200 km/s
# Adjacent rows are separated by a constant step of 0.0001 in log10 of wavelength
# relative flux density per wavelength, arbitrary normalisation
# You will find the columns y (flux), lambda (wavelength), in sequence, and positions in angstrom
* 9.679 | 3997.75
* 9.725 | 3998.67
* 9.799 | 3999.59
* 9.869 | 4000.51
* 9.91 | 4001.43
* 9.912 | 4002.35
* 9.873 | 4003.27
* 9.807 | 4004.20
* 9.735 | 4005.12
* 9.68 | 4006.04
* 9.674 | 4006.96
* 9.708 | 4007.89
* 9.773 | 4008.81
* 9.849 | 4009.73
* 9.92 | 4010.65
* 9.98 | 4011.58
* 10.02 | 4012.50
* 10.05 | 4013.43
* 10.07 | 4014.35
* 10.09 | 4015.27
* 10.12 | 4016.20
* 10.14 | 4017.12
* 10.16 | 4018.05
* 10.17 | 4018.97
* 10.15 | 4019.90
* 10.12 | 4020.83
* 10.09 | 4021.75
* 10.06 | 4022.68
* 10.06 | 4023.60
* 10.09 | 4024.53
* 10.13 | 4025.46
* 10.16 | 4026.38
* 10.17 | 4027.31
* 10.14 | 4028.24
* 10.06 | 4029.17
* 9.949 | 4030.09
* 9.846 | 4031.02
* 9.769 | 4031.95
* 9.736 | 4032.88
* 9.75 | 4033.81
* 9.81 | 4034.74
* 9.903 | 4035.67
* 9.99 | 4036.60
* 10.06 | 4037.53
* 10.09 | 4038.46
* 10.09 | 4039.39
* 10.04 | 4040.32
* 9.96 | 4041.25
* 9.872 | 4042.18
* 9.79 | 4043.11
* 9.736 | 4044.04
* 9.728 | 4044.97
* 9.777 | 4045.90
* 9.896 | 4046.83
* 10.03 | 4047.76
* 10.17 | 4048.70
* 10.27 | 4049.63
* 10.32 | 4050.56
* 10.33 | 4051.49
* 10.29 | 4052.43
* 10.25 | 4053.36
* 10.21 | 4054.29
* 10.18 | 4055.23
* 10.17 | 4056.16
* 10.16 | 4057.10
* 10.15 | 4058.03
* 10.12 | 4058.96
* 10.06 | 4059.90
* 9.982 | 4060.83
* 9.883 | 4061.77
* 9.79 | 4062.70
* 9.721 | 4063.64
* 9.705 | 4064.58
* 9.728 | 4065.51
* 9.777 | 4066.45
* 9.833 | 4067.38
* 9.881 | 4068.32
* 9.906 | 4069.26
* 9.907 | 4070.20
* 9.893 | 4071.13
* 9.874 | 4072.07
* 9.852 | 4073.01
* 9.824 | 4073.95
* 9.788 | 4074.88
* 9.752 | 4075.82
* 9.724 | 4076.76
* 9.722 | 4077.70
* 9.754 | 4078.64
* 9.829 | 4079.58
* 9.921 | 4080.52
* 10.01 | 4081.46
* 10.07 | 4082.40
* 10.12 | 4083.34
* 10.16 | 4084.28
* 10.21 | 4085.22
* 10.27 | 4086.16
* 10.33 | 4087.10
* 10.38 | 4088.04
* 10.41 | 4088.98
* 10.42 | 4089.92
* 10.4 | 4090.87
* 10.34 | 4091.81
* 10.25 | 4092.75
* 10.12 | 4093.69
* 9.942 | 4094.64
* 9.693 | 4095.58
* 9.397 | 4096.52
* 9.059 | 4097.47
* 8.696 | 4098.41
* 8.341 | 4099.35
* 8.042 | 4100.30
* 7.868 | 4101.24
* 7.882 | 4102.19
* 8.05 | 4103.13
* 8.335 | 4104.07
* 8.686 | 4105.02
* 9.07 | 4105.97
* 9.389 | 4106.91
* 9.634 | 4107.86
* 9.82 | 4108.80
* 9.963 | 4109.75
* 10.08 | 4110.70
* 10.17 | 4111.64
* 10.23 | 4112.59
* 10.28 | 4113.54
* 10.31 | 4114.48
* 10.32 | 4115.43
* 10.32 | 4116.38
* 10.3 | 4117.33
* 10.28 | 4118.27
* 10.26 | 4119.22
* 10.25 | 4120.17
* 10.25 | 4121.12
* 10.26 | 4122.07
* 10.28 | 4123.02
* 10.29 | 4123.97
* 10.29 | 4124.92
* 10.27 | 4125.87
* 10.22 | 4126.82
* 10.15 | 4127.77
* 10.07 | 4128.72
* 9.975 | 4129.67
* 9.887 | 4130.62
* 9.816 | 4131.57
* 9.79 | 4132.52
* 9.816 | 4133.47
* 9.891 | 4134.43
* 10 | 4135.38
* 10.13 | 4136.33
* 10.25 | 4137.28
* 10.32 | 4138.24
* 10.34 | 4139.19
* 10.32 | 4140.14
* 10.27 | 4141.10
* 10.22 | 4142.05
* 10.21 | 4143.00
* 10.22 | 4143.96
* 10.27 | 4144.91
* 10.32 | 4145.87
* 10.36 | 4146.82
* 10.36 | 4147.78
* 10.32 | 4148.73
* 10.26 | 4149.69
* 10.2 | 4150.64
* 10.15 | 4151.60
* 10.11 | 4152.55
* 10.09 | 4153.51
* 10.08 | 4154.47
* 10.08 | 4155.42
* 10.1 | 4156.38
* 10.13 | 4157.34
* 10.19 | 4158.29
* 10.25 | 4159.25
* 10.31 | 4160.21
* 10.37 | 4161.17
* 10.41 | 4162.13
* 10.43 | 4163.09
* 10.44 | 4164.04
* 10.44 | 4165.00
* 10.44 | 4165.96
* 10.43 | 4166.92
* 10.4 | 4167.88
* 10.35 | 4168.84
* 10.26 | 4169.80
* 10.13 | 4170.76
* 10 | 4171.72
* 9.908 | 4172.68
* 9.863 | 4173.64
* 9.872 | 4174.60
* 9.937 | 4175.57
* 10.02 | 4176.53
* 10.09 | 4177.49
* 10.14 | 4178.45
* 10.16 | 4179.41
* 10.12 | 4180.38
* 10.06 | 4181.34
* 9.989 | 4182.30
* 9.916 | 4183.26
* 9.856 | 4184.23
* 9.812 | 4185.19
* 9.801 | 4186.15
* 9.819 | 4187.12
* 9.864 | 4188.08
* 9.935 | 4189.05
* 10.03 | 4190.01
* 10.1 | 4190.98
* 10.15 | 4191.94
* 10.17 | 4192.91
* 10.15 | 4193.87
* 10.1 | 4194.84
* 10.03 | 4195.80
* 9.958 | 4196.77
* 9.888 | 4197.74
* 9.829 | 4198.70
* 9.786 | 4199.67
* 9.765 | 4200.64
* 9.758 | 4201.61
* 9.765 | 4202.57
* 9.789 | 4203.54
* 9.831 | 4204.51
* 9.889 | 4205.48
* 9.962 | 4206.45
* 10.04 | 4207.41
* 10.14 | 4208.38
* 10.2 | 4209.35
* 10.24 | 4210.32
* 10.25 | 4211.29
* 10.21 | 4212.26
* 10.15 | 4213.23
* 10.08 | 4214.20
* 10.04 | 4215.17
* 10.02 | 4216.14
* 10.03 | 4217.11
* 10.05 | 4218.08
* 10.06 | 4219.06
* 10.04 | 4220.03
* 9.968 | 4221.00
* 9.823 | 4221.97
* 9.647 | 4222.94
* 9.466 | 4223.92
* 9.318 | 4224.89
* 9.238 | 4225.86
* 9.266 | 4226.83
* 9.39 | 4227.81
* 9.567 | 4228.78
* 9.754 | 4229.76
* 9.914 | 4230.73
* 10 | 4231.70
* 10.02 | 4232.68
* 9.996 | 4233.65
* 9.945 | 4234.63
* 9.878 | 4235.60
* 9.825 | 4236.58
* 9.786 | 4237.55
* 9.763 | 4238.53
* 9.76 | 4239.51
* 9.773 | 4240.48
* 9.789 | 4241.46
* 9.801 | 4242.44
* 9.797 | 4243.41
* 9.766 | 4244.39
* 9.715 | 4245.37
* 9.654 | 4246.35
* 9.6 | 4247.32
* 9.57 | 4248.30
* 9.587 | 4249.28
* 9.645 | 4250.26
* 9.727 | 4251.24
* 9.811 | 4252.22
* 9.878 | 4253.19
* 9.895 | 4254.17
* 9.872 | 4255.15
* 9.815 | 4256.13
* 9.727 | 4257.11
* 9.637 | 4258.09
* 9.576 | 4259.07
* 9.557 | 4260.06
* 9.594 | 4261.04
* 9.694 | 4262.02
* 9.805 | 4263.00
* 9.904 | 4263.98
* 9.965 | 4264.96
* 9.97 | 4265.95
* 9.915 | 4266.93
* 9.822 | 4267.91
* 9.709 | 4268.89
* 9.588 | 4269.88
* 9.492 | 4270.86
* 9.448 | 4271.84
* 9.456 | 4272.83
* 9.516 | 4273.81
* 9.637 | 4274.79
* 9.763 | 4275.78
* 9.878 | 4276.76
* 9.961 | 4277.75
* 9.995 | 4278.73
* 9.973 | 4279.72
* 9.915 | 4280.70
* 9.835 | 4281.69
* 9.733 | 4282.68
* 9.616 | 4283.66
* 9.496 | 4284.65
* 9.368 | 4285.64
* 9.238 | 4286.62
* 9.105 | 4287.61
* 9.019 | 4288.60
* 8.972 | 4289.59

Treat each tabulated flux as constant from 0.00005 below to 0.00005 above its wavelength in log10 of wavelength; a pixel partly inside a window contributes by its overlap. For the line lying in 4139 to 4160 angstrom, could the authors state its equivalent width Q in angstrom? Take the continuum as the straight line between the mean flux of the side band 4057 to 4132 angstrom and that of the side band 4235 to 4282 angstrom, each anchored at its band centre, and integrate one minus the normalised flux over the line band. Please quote -0.89 angstrom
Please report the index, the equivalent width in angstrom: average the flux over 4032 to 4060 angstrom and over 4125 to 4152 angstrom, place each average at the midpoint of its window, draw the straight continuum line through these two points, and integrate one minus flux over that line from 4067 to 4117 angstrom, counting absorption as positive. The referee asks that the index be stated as 1.9 angstrom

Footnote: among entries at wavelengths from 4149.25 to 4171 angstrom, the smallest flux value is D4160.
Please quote 10.08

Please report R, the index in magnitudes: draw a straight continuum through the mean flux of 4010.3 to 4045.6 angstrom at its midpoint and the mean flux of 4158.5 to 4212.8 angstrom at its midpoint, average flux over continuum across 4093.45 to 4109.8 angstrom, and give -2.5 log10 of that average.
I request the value 0.12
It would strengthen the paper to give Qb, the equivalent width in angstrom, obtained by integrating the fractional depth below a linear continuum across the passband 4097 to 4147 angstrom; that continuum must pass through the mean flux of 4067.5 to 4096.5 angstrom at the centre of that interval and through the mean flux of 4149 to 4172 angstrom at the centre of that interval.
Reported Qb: 1.6 angstrom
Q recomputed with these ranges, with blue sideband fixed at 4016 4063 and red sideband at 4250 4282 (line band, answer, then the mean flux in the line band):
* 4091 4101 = 0.59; 9.39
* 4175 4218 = -0.67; 10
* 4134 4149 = -0.49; 10.2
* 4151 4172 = -0.78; 10.3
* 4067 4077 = 0.16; 9.84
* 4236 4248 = 0.05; 9.75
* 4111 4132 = -0.56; 10.2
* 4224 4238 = 0.15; 9.71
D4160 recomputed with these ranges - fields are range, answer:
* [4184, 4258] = 9.238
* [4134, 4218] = 9.758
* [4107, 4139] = 9.634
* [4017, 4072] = 9.705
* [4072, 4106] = 7.868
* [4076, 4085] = 9.722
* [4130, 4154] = 9.79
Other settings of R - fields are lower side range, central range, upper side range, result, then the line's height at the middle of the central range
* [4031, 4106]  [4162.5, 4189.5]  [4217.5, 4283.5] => -0.04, 9.77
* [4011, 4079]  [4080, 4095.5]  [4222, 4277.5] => -0.03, 9.93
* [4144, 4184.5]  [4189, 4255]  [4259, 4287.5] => 0.01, 9.93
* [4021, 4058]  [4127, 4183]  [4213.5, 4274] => -0.03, 9.88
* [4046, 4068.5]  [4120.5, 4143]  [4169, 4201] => -0.01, 10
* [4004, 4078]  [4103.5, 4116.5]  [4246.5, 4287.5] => 0.02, 9.89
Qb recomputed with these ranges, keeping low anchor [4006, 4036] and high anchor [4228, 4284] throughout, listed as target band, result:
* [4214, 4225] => -0.1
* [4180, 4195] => -0.2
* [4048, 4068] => -0.2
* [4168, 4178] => -0.2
